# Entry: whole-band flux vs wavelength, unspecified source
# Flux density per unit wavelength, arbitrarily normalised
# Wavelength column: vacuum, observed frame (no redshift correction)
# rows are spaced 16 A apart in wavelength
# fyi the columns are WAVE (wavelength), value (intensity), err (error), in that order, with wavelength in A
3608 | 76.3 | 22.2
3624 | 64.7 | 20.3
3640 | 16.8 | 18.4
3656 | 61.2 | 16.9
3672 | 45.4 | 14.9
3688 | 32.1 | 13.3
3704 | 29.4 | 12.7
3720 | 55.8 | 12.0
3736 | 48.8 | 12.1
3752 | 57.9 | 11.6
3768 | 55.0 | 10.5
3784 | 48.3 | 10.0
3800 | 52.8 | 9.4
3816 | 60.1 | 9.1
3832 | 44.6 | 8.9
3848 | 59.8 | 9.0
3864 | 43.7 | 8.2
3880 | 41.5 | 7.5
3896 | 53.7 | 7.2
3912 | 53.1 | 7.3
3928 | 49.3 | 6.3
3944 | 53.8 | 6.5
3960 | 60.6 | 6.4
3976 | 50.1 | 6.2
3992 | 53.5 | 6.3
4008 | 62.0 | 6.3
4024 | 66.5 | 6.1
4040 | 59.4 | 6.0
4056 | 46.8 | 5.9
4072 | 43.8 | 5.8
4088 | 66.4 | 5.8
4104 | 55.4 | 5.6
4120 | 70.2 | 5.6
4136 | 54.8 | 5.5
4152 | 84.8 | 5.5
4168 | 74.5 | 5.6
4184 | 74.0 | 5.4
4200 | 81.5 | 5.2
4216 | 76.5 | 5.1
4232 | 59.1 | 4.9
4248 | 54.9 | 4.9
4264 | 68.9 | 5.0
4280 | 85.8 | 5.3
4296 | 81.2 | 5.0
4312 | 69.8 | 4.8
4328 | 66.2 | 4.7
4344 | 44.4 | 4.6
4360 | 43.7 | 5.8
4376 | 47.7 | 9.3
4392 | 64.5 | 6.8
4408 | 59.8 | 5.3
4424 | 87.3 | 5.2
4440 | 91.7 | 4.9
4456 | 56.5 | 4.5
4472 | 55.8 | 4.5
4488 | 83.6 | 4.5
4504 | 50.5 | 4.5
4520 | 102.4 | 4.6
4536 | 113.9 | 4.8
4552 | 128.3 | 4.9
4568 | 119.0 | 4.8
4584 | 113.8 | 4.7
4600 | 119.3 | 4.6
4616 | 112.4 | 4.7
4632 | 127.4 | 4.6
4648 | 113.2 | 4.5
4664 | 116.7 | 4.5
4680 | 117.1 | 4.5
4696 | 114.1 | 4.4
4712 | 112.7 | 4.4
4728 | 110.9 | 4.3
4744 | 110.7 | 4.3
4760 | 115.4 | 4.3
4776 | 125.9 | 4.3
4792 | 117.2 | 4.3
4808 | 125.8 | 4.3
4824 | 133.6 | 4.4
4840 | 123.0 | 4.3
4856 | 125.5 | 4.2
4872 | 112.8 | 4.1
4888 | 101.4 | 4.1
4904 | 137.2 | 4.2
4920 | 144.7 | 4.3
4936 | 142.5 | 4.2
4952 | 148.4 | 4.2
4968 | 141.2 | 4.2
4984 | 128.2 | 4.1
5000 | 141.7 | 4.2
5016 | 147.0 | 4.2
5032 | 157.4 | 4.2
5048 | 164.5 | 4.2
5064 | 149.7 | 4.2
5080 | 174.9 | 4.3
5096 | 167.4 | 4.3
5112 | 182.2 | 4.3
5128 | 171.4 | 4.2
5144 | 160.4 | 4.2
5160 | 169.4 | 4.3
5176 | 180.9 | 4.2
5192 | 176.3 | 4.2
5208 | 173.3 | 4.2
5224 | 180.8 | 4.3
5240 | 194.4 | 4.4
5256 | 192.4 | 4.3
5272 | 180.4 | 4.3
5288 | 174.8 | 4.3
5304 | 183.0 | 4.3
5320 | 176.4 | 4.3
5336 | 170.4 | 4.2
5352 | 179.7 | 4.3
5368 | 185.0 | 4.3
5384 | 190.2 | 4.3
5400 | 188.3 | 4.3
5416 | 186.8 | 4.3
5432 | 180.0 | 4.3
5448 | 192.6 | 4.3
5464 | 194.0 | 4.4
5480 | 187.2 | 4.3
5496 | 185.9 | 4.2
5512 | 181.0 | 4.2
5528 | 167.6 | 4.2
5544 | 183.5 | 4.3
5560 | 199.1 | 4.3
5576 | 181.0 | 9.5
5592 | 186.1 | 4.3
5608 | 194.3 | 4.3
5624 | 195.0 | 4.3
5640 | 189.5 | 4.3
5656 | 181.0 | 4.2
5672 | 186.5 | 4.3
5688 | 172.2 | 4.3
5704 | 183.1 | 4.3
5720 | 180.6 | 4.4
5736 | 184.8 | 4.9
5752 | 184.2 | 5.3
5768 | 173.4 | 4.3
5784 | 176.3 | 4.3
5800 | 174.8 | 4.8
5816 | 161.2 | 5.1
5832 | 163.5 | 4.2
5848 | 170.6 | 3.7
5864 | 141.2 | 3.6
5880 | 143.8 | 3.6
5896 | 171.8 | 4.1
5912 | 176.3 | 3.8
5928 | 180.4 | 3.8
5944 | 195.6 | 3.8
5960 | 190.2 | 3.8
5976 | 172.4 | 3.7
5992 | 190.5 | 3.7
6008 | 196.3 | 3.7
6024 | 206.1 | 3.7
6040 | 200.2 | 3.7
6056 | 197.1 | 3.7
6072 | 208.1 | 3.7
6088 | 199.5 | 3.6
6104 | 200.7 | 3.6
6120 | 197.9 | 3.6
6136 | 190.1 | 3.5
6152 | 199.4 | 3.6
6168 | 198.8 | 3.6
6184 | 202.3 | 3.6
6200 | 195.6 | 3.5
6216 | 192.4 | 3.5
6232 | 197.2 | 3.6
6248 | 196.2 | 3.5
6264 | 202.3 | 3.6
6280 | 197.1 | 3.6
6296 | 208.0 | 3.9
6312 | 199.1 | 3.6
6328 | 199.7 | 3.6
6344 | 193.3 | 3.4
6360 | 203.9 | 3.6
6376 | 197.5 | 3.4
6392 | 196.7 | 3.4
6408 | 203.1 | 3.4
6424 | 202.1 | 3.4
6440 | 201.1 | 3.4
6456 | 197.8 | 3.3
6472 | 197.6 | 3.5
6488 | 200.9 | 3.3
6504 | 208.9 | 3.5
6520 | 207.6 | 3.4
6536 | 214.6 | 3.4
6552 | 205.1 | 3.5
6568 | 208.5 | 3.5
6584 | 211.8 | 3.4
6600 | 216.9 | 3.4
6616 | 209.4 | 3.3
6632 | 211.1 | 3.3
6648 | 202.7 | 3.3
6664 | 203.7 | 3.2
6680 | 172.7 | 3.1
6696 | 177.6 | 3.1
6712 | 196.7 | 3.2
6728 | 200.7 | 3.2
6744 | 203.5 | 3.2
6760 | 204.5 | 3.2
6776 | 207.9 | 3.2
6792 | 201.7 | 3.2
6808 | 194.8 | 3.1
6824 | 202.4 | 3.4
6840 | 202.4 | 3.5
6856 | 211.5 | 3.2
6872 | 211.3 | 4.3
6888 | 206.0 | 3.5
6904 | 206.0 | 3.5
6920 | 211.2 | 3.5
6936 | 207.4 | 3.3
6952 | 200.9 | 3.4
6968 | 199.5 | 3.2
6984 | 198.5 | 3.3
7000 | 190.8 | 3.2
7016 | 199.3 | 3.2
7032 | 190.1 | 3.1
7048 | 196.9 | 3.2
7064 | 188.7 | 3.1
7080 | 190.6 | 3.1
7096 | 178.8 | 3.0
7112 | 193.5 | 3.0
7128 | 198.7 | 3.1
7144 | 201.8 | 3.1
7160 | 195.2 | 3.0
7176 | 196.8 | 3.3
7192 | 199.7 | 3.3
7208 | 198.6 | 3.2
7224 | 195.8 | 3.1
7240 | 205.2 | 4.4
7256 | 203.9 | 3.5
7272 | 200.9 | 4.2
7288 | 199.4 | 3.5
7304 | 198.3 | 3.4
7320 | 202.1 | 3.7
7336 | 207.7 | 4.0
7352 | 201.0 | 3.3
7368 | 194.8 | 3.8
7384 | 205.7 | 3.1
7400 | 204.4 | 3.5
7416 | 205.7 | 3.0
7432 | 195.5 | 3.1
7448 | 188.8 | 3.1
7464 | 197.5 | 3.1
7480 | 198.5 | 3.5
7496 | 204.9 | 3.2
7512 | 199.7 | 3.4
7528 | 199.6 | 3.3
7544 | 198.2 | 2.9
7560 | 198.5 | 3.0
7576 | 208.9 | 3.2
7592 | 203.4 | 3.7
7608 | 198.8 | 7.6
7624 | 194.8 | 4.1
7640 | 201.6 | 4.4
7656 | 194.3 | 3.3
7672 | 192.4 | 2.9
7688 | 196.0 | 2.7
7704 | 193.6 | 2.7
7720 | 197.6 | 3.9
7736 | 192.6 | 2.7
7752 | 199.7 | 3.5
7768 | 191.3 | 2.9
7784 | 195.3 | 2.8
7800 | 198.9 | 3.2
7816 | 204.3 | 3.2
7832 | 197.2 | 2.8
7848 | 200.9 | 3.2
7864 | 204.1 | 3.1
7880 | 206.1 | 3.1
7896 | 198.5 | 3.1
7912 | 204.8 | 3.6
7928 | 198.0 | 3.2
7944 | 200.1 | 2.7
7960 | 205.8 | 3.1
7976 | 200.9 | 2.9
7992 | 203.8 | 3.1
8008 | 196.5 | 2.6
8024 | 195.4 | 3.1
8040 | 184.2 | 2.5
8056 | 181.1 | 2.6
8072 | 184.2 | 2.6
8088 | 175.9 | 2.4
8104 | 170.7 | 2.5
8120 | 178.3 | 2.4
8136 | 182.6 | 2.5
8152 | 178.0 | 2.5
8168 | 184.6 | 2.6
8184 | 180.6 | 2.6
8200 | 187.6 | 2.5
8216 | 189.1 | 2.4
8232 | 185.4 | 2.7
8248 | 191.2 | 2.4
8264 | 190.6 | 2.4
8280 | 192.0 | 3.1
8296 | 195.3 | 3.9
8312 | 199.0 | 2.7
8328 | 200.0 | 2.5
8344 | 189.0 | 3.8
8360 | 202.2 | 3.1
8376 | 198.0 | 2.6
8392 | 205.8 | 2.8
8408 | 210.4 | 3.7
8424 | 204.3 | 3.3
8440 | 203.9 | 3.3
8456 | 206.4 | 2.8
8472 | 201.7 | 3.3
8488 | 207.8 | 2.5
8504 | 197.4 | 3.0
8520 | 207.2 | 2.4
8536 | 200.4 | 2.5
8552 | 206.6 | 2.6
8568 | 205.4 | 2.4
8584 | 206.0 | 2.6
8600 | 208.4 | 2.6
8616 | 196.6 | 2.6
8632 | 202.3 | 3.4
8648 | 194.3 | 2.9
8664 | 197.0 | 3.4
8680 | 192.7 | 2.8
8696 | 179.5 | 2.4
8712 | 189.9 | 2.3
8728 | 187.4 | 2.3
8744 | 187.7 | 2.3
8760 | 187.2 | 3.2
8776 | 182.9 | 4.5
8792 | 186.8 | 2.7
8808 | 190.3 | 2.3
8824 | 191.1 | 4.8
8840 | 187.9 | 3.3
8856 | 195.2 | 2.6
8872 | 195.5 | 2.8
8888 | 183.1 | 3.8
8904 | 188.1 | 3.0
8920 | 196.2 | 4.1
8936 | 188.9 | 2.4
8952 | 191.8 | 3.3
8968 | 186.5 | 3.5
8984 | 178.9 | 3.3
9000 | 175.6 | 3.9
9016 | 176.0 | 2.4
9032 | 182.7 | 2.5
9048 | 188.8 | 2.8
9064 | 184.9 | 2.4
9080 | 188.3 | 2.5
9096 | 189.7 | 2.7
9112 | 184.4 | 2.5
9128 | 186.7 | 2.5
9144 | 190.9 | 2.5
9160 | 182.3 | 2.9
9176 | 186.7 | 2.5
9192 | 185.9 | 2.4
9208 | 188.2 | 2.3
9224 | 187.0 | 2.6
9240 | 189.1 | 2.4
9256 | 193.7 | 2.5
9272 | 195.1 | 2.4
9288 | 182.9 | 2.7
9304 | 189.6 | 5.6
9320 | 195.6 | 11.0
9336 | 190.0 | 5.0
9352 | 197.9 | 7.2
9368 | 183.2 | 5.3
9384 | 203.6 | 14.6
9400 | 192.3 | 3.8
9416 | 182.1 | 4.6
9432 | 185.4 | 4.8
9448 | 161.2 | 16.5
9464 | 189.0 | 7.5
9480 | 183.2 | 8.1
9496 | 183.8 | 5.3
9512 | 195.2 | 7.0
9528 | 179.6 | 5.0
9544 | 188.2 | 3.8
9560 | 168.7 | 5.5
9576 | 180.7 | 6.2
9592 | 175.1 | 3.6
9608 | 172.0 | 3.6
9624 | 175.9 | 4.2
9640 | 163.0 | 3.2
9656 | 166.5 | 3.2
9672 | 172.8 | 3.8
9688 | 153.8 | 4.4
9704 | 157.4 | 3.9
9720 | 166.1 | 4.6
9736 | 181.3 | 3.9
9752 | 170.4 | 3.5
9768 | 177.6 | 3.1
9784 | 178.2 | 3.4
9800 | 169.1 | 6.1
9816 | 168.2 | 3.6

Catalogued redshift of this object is 0.13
